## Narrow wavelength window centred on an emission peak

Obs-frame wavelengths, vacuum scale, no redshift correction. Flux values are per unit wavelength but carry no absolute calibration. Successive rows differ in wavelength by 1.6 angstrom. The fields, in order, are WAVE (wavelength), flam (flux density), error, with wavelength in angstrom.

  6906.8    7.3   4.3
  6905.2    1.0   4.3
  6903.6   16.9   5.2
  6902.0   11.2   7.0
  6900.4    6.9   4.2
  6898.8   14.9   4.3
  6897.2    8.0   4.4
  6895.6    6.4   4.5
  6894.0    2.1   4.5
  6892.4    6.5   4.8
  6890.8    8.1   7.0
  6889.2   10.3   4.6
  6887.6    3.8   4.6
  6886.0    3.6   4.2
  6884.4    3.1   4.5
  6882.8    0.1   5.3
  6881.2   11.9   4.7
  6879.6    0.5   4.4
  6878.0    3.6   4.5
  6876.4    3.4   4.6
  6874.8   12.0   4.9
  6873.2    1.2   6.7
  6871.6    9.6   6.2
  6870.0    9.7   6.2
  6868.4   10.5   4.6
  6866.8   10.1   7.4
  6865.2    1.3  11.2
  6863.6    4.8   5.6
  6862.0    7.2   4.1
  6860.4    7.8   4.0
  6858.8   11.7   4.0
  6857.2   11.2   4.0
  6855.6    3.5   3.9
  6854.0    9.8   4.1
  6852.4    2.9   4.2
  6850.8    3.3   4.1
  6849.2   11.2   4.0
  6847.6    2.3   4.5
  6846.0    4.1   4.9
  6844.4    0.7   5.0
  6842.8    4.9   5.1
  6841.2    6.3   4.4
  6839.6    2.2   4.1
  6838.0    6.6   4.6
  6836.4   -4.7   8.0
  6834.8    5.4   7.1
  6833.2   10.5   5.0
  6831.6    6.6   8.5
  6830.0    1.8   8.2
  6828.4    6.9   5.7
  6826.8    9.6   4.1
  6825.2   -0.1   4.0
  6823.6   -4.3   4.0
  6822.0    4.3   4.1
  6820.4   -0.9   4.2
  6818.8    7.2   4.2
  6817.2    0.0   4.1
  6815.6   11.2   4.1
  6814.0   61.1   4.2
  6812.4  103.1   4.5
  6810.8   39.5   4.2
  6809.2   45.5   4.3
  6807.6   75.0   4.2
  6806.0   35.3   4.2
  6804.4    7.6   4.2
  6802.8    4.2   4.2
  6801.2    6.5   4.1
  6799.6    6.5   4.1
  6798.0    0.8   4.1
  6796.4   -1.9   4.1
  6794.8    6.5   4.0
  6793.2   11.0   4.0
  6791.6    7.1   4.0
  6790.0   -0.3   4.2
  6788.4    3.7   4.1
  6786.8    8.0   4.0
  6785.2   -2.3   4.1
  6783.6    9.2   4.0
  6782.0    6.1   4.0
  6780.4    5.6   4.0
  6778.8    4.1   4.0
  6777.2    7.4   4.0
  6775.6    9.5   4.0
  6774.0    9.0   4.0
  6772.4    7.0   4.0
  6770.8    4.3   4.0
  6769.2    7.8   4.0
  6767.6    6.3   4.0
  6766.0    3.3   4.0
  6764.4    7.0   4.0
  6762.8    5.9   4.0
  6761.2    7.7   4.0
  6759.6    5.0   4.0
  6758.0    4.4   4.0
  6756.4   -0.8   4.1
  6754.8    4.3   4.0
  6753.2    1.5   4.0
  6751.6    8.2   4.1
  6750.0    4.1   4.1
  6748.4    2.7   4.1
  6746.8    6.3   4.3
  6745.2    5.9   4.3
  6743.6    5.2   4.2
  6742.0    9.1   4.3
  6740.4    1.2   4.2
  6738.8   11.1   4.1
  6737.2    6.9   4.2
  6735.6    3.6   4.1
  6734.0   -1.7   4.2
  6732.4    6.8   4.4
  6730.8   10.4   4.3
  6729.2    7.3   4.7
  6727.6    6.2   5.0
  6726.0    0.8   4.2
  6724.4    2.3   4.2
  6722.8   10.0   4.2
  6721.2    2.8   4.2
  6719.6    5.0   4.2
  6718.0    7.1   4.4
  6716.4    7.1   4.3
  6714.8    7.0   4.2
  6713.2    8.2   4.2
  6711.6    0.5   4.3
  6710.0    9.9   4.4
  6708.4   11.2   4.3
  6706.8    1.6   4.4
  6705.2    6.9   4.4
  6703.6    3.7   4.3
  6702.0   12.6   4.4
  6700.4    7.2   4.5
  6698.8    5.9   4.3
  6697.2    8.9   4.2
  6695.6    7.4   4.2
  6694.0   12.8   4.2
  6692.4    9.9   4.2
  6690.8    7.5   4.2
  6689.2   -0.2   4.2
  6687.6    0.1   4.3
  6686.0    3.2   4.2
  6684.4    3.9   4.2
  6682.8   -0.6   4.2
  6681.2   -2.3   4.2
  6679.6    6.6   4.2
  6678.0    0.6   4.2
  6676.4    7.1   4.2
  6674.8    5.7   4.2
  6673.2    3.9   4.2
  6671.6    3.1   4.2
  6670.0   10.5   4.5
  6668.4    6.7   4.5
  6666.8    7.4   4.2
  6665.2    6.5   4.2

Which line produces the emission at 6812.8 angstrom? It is [O II]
